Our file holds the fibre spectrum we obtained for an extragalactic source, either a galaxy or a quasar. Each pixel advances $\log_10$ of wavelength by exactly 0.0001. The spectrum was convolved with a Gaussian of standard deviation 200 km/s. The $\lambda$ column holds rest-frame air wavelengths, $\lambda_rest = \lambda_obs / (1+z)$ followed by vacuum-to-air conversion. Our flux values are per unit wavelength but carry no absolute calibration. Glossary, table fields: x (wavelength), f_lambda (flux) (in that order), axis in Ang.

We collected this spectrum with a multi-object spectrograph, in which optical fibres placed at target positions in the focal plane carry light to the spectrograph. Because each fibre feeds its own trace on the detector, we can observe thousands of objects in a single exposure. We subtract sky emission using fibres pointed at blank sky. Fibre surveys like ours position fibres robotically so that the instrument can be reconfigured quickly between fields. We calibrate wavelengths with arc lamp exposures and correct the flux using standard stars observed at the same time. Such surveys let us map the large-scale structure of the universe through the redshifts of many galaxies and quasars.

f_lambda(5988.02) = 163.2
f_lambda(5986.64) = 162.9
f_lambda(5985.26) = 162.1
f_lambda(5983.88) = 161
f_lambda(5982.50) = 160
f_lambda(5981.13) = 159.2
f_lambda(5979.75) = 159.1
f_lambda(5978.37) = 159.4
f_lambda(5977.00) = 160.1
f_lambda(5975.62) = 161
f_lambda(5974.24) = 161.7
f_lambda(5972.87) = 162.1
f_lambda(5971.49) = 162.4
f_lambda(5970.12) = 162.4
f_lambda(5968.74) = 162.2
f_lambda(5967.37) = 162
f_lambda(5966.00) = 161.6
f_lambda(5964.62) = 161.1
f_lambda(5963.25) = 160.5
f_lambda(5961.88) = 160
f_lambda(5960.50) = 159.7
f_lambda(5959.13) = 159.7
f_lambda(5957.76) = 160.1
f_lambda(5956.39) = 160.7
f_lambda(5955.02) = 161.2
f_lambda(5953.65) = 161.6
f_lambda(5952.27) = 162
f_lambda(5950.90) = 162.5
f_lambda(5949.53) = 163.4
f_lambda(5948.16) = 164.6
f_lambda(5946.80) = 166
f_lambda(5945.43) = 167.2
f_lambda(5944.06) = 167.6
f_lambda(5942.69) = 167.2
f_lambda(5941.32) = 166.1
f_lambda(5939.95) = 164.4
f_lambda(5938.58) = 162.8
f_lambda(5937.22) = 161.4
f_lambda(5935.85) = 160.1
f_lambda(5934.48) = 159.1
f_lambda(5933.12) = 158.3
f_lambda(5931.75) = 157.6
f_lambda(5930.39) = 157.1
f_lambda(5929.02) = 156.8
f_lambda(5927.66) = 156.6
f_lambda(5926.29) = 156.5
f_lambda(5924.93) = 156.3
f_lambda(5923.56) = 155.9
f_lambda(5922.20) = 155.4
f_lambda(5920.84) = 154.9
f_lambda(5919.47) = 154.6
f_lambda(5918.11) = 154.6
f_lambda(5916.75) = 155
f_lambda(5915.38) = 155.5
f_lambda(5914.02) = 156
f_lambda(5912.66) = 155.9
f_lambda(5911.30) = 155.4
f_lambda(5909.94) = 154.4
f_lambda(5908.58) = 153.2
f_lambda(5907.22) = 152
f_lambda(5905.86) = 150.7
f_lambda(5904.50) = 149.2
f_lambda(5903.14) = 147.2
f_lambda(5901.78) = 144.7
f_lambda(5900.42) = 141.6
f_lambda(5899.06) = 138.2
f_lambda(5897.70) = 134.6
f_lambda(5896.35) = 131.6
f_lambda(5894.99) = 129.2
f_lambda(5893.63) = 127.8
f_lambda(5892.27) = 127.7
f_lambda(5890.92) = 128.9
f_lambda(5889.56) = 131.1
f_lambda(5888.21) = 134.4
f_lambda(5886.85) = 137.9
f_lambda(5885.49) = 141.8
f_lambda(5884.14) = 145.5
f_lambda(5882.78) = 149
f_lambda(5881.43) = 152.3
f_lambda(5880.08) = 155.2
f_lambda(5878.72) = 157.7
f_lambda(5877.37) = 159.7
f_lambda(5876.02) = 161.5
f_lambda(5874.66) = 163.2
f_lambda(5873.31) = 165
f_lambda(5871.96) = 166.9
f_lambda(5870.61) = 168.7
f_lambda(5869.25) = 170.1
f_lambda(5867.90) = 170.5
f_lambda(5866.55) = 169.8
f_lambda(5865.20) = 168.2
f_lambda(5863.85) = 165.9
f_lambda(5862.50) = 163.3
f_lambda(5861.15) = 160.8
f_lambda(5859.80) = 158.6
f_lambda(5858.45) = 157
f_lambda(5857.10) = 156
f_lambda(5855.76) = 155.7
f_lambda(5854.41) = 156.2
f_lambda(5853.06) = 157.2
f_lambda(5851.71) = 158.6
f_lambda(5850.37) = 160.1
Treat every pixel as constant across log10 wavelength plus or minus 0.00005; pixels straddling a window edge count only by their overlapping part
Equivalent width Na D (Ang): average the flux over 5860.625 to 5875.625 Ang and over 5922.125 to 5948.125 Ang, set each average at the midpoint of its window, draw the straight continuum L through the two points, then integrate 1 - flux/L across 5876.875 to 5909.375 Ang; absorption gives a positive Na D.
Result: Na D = 4.3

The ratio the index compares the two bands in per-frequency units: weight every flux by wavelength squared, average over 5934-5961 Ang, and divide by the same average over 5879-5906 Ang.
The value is 1.19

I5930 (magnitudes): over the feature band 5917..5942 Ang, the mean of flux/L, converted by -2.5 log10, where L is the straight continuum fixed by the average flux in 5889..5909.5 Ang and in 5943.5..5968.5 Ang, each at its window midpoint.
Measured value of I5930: -0.05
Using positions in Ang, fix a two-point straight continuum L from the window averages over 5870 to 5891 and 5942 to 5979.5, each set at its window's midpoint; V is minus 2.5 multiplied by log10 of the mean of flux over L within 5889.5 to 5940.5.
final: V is 0.04 mag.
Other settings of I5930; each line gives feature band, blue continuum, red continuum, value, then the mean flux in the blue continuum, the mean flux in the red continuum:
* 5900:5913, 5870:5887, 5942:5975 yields 0.056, 156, 162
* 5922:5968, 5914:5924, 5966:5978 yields -0.018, 155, 162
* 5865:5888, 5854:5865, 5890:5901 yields -0.081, 160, 132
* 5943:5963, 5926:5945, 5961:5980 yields -0.011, 161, 161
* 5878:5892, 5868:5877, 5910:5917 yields 0.140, 166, 155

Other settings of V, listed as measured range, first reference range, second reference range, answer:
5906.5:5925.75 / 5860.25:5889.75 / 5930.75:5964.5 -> 0.036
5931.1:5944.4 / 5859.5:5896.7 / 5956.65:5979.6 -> -0.029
